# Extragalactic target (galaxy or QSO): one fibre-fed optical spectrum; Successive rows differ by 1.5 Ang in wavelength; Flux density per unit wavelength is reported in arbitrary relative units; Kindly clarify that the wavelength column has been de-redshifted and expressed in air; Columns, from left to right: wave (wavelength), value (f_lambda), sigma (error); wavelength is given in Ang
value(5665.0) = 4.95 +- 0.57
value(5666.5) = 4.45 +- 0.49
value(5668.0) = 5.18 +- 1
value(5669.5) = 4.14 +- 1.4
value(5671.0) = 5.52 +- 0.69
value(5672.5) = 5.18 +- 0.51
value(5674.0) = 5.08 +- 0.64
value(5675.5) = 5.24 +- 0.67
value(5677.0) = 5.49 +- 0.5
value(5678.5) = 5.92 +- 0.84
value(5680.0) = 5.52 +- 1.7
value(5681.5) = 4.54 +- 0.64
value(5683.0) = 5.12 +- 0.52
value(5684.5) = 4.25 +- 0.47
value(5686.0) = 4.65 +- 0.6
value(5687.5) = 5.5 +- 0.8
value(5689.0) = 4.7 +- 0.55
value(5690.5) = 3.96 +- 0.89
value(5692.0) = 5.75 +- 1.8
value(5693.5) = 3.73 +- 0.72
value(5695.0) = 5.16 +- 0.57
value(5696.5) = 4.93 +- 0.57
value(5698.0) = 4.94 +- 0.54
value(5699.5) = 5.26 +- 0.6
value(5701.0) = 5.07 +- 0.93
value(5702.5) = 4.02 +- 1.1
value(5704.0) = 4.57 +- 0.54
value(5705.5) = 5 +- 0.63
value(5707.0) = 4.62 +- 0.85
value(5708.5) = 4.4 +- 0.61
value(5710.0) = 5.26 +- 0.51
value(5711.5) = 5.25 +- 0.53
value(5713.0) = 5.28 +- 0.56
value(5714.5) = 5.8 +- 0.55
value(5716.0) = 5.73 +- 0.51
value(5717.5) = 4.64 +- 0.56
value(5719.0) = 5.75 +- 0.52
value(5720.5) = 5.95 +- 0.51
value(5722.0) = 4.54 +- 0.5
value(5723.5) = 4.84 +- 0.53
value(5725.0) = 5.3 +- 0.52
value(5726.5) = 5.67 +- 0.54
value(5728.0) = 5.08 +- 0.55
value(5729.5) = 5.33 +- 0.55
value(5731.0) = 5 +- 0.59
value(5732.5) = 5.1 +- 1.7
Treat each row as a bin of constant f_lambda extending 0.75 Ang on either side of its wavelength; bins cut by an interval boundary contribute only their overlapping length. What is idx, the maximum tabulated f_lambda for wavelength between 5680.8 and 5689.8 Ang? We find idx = 5.5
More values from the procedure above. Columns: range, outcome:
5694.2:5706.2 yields 5.26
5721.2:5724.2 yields 4.84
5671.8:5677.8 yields 5.49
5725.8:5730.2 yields 5.67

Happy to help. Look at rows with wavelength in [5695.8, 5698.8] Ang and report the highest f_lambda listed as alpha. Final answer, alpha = 4.94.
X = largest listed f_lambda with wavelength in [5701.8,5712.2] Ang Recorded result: 5.26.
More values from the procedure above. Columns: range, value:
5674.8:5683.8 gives 5.92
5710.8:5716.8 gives 5.8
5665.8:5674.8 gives 5.52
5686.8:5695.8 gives 5.75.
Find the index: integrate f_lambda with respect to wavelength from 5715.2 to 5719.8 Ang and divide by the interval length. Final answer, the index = 5.38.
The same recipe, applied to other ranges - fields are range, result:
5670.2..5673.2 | 5.33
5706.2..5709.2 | 4.52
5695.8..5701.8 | 5.04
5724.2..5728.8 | 5.34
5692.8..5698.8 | 4.7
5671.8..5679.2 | 5.38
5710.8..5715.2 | 5.44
